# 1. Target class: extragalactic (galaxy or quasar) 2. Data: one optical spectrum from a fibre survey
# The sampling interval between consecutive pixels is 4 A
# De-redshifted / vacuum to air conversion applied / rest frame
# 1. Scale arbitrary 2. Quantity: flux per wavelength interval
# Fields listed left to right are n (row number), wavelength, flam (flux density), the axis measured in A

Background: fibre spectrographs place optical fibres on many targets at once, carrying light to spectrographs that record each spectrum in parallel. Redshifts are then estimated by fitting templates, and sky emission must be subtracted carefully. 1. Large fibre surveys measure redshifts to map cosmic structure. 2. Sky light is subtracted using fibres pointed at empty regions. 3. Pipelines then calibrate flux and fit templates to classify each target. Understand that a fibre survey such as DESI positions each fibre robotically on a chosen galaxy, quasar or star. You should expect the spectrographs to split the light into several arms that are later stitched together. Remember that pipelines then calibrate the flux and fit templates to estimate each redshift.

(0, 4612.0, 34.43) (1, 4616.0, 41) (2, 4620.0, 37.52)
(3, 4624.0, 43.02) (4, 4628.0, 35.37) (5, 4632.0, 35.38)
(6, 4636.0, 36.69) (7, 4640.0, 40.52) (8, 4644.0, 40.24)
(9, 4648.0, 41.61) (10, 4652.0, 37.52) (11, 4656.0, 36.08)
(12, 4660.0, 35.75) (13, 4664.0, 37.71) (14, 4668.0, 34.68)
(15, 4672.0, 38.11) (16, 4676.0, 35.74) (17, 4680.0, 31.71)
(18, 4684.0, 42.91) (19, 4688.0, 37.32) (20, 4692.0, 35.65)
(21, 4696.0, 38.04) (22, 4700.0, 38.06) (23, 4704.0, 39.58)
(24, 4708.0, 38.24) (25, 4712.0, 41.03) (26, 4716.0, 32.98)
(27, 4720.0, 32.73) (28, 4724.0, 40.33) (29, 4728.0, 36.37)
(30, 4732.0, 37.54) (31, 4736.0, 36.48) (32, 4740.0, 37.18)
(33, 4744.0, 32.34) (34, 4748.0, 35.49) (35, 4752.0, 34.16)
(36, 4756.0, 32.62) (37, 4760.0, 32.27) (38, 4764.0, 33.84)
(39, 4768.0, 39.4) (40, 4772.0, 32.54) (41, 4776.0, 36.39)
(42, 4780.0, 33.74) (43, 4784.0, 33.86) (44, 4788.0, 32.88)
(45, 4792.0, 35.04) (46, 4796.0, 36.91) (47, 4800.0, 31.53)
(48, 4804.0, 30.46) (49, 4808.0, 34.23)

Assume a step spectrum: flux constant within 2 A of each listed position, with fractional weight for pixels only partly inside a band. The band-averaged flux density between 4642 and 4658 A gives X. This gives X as 38.9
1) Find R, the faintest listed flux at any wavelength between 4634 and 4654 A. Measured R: 36.69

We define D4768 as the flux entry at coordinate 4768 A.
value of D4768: 39.4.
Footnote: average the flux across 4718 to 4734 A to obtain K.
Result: 36.7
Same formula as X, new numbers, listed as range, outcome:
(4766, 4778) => 36.1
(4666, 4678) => 36.2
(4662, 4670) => 36.2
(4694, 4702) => 38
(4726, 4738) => 36.8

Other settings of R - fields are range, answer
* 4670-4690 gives 31.71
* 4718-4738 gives 32.73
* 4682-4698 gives 35.65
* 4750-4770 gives 32.27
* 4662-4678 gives 34.68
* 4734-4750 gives 32.34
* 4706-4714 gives 38.24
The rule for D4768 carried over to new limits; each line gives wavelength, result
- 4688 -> 37.32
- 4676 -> 35.74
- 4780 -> 33.74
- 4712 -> 41.03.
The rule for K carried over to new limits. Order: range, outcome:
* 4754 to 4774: 34.1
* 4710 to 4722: 35.6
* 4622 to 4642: 38.2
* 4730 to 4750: 35.8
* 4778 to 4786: 33.8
